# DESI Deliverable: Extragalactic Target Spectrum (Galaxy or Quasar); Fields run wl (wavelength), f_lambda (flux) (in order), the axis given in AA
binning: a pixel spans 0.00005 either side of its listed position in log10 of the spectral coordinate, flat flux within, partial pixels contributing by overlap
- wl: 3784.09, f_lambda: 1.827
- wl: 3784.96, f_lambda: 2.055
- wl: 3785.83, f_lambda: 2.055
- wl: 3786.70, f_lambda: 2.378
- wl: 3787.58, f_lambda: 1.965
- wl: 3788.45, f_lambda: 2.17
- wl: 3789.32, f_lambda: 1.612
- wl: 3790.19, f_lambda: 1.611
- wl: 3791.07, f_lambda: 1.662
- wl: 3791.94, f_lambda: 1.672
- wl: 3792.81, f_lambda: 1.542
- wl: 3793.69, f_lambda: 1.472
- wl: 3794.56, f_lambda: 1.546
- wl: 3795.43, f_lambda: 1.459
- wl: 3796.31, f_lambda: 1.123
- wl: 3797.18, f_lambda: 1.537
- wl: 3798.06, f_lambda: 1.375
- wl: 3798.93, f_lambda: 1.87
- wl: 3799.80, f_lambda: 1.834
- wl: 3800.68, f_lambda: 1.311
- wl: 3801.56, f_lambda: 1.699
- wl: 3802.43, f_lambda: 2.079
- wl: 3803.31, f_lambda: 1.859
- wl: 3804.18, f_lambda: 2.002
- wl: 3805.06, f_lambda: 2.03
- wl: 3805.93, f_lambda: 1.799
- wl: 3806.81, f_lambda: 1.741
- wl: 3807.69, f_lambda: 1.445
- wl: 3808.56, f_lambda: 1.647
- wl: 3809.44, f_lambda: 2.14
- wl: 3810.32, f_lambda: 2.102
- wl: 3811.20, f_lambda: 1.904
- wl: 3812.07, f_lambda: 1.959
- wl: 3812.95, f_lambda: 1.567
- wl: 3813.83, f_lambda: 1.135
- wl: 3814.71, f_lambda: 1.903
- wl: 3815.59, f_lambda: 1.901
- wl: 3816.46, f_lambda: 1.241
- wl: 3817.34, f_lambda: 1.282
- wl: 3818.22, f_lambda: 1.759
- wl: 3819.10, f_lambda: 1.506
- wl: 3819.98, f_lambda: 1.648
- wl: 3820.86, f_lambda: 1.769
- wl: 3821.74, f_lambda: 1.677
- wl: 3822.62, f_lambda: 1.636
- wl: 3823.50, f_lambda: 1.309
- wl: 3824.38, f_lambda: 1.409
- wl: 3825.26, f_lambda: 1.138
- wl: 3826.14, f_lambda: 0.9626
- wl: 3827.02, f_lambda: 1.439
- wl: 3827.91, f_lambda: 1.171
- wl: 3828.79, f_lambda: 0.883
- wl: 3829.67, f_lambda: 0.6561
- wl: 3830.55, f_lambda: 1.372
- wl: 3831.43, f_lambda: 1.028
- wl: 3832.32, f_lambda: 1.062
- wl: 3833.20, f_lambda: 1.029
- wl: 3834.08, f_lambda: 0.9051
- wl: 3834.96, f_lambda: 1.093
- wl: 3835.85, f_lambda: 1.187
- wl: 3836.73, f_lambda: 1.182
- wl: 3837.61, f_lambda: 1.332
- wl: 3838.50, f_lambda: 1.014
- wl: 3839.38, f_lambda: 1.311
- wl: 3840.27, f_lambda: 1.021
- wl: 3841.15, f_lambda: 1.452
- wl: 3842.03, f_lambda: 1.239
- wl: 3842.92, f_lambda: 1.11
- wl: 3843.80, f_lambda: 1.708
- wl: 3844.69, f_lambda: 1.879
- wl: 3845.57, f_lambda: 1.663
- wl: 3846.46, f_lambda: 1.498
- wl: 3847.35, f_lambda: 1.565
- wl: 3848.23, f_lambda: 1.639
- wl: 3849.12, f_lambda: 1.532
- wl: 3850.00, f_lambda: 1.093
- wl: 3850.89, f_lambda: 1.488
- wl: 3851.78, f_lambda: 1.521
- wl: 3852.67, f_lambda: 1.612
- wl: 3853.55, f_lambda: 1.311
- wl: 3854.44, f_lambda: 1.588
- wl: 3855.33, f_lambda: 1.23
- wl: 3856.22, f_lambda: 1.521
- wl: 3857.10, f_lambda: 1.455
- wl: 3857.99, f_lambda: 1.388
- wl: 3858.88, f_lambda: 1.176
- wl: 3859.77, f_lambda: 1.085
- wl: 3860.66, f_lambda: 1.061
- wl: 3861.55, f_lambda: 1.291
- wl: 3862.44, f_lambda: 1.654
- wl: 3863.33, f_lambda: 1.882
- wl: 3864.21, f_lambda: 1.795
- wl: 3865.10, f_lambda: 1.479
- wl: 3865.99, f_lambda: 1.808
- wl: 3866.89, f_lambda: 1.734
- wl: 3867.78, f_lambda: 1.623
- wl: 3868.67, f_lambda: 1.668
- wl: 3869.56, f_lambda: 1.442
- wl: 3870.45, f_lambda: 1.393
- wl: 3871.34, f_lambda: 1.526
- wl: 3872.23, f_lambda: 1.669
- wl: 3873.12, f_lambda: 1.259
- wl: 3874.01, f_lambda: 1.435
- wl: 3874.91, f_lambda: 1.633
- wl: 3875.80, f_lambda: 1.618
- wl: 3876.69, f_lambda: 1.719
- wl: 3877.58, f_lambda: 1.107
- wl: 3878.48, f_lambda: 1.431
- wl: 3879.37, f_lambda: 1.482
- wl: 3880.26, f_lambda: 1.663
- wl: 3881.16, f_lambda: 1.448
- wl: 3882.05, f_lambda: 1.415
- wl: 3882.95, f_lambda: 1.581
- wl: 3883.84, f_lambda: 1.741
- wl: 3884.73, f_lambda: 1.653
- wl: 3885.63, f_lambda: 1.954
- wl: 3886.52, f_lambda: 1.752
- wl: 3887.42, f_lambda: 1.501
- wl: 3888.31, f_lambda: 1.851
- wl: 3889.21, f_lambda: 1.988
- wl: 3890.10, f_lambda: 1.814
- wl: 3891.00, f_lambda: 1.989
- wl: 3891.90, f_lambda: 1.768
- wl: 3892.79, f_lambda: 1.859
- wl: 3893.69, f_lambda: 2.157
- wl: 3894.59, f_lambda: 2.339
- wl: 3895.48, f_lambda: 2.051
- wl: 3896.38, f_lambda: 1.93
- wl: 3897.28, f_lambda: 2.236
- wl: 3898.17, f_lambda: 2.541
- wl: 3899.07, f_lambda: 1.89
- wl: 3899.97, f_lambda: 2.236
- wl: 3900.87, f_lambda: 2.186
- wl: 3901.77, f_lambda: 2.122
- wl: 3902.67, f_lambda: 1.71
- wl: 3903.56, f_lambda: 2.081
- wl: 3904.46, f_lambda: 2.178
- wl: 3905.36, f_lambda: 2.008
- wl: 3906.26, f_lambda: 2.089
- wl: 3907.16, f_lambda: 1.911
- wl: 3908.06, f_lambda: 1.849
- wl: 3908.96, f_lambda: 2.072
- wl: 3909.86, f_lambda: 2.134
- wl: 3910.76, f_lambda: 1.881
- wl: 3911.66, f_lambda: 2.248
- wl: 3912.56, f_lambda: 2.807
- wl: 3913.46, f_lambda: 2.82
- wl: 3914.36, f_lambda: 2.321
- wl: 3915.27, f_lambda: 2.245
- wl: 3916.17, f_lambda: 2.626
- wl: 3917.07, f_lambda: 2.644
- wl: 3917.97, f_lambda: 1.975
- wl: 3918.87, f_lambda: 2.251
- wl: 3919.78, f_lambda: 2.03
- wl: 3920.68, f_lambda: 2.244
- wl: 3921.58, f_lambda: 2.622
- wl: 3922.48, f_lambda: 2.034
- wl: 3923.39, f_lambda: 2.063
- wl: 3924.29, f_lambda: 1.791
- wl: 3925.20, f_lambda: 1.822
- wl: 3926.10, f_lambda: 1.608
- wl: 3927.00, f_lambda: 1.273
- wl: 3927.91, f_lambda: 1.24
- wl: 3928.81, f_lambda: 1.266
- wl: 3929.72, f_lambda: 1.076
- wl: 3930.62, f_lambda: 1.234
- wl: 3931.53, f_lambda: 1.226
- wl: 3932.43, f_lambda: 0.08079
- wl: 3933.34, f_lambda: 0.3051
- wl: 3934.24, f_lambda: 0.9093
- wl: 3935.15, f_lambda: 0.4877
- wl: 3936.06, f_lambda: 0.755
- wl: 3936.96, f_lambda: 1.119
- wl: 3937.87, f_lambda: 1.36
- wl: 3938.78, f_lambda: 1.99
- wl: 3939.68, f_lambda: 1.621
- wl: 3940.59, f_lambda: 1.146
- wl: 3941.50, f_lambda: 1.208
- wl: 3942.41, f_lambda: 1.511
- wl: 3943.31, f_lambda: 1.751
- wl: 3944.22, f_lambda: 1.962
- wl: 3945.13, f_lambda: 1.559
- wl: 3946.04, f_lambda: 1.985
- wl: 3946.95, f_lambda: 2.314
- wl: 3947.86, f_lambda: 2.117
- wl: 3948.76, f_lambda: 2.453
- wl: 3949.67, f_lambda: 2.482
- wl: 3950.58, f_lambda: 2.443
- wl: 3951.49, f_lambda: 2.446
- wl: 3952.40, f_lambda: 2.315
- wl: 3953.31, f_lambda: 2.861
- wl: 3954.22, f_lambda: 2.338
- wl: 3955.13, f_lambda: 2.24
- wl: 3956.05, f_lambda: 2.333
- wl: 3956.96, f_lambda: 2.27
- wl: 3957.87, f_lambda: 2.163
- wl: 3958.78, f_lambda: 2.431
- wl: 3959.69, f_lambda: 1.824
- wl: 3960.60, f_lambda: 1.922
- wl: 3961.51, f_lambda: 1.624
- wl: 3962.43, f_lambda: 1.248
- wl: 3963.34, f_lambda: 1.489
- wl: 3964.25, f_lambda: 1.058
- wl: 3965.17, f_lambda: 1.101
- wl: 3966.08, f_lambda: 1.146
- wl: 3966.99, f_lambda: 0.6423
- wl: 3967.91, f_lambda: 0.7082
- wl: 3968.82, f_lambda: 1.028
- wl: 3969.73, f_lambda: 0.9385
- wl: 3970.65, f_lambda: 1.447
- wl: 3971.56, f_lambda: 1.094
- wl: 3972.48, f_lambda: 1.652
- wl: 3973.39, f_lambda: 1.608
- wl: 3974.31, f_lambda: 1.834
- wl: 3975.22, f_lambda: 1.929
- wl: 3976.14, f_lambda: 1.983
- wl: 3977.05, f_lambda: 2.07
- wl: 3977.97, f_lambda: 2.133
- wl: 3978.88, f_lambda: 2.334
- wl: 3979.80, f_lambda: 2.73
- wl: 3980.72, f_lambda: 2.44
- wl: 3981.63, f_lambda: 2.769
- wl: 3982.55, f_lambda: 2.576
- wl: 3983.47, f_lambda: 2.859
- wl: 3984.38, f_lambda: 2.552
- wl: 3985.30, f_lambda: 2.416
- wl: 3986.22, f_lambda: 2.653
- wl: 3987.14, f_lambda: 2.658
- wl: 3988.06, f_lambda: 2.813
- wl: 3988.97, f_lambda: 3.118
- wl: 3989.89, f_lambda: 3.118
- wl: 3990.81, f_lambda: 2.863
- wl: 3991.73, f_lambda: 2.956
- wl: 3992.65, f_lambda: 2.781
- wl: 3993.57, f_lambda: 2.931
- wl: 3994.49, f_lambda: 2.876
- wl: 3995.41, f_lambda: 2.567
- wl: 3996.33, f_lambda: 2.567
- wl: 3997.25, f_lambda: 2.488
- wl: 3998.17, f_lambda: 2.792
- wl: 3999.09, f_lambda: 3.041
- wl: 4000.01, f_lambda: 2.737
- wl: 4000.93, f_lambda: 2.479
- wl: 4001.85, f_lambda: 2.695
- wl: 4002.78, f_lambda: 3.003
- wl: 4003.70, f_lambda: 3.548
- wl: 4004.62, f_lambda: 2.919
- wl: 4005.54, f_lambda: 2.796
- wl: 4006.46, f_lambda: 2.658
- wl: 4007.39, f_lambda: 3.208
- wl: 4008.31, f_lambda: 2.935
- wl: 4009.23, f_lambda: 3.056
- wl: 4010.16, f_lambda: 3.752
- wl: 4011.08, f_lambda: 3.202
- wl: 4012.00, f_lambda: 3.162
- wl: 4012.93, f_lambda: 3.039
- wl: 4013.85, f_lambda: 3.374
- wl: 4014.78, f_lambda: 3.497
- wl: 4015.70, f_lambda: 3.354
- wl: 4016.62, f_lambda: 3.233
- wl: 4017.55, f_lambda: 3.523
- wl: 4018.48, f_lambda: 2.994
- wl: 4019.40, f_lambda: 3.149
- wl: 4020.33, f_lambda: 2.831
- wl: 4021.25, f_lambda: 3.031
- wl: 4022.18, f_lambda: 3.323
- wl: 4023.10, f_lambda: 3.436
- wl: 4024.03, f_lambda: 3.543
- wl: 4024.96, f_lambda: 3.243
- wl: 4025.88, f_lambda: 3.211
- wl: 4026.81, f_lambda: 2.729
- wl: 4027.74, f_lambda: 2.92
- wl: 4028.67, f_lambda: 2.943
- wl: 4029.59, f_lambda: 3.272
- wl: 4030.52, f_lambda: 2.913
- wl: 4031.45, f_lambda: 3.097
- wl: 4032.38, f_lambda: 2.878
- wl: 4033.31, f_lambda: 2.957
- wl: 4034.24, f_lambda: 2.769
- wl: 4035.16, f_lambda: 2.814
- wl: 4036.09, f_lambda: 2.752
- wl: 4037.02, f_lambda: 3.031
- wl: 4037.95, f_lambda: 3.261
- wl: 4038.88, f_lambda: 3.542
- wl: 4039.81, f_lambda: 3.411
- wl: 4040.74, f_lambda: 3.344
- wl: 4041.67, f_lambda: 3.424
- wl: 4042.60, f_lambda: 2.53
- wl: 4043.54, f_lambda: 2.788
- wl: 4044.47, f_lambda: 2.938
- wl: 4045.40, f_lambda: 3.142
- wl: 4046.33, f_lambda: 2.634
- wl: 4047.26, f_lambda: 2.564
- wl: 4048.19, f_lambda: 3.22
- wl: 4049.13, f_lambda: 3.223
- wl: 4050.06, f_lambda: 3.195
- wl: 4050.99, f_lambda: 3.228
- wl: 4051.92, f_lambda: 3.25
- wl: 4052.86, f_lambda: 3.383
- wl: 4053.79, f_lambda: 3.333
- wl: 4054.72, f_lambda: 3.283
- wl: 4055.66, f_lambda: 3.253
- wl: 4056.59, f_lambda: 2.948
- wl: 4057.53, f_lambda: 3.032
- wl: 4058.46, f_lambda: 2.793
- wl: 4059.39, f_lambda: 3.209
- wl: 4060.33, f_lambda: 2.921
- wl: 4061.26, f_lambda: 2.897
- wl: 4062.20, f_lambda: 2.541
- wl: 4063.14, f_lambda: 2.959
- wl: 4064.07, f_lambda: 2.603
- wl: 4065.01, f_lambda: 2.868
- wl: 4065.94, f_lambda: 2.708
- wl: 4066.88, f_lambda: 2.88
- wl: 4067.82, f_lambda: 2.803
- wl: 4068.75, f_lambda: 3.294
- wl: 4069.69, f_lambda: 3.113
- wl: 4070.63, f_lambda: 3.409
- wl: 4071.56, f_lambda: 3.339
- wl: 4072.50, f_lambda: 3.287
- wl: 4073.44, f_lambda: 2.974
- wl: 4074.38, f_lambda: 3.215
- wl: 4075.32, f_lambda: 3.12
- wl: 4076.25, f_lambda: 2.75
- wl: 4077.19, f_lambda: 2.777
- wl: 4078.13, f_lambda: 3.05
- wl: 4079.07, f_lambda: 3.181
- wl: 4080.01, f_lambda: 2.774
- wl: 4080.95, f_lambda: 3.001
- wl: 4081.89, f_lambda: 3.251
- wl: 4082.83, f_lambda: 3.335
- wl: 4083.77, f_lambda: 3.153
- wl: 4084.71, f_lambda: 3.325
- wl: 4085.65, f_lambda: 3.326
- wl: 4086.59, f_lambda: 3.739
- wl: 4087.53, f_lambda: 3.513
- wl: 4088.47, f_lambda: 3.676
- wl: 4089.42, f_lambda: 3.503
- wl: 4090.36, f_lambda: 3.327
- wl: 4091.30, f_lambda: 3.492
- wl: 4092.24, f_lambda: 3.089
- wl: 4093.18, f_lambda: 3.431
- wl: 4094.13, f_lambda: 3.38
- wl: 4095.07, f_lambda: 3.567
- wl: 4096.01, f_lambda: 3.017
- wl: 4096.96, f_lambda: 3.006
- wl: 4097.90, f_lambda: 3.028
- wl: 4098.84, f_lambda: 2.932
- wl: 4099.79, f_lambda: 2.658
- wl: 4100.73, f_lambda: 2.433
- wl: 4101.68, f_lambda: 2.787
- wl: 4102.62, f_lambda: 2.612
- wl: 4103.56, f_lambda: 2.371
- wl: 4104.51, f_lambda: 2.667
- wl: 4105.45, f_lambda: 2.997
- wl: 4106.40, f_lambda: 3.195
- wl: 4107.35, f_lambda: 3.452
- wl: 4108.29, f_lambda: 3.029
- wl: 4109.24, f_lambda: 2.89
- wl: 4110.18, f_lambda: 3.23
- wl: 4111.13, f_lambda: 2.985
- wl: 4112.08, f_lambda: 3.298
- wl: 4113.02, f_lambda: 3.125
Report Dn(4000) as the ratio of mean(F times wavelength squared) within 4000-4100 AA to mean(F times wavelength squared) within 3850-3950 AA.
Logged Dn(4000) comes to 1.95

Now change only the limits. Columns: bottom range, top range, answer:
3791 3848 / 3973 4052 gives 2.17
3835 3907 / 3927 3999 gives 1.24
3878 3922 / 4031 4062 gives 1.62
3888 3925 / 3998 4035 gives 1.53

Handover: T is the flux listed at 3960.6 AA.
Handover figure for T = 1.922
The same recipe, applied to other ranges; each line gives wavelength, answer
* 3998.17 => 2.792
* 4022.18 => 3.323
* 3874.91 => 1.633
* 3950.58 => 2.443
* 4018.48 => 2.994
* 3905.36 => 2.008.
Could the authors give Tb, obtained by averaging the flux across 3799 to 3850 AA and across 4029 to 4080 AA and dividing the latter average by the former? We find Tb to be 2.05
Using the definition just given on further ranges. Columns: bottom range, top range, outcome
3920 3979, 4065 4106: 1.88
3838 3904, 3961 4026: 1.56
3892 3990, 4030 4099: 1.62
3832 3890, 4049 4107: 2.10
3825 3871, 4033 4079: 2.24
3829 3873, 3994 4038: 2.19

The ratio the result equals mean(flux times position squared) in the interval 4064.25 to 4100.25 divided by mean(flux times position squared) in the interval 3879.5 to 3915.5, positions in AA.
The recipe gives 1.7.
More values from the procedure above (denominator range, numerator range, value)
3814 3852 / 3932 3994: 1.52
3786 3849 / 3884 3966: 1.30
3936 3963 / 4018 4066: 1.64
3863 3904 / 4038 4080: 1.89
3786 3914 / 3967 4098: 1.95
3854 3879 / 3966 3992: 1.51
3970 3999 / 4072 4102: 1.36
